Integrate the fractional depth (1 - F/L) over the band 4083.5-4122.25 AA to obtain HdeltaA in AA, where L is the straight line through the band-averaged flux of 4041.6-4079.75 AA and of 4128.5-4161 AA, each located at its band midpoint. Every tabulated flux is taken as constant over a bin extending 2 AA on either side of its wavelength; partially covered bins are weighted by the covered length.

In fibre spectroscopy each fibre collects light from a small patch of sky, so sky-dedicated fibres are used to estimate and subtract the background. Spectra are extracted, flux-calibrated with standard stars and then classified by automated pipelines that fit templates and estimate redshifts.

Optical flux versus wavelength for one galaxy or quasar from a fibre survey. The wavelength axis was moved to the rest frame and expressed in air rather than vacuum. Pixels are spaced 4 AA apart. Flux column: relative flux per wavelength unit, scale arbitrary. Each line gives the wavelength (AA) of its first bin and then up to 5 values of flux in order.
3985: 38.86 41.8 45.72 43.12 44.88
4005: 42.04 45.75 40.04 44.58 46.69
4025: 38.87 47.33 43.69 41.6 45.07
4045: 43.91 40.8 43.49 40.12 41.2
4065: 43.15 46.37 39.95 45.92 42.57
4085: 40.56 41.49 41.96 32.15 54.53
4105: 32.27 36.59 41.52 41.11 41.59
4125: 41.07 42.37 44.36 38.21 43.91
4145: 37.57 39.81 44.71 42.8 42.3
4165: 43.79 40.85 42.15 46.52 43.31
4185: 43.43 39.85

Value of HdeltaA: 1.8 AA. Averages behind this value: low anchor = 42.8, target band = 40.4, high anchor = 41.7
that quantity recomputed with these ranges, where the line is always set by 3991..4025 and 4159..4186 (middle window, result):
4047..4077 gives 0.8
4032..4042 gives 0.1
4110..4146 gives 1.7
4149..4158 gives 0.1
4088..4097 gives 0.8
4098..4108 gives 0.4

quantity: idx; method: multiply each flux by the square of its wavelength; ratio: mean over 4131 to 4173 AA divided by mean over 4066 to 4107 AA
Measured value 1.03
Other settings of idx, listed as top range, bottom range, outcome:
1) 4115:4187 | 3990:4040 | 1.03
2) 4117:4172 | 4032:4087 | 1.02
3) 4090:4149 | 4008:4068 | 0.98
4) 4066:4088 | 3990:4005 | 1.02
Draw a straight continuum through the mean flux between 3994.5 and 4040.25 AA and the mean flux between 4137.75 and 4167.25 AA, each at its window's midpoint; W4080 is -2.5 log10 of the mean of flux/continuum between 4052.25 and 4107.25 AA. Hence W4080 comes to 0.03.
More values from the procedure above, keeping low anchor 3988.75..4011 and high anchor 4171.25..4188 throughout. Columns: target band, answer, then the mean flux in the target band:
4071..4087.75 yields 0.04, 42.2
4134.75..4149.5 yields 0.10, 40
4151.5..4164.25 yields 0.01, 43.3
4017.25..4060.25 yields 0.02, 43.2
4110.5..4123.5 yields 0.07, 41.2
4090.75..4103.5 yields 0.03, 42.4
